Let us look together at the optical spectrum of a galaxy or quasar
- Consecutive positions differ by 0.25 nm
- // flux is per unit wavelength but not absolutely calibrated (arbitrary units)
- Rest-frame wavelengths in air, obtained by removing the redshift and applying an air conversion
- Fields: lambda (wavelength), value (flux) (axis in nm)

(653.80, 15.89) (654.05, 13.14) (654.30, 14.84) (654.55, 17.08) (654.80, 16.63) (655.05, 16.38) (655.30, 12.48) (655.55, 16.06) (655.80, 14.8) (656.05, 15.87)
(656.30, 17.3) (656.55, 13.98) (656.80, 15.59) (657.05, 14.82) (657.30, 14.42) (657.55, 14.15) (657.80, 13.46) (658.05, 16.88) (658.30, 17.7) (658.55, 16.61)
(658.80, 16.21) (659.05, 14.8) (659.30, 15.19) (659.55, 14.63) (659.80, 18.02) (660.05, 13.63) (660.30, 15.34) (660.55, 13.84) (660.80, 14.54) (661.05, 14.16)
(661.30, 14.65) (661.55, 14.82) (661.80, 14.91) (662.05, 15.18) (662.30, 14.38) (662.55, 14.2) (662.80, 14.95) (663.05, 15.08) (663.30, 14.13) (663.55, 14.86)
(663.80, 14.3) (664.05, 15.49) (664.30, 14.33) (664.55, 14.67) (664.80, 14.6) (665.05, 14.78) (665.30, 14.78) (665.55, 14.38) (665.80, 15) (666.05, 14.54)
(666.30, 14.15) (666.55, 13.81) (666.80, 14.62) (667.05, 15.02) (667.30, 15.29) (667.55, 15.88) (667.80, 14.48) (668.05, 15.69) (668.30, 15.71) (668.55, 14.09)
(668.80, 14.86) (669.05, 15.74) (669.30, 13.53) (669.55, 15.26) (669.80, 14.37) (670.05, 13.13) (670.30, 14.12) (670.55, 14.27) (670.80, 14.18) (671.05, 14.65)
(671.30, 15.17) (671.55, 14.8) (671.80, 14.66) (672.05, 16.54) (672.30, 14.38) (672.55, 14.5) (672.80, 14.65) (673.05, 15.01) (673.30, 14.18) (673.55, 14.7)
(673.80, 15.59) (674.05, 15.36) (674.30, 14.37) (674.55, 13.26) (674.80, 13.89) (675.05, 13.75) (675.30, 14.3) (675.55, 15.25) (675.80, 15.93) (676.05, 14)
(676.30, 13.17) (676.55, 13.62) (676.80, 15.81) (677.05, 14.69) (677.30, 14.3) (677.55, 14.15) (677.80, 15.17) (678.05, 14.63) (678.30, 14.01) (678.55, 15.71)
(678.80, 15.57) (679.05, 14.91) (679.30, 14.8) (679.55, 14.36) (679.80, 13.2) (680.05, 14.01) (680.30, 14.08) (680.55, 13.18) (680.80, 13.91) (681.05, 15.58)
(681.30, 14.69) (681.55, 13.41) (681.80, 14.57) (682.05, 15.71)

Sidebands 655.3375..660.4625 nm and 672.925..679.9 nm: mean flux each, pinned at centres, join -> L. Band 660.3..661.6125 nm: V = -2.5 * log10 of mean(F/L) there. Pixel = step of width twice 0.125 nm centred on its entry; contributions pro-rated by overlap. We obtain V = 0.06 mag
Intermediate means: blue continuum 15.4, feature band 14.5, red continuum 14.6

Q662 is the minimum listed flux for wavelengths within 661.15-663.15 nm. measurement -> 14.2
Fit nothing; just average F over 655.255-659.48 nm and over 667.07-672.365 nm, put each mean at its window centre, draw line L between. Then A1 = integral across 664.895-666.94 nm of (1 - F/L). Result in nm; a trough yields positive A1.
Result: 0.064 nm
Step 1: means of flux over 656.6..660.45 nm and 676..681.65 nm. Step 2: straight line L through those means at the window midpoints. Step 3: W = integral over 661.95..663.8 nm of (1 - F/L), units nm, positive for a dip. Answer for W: 0.06 nm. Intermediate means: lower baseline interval 15.4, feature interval 14.7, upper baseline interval 14.4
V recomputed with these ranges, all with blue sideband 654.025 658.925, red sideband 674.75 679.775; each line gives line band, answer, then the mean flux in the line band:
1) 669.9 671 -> 0.067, 14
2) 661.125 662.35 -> 0.033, 14.8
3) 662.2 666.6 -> 0.039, 14.6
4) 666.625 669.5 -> 0.000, 15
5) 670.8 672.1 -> -0.012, 15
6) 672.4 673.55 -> 0.013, 14.6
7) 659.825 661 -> 0.048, 14.6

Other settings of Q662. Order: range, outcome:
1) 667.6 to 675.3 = 13.13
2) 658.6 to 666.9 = 13.63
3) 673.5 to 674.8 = 13.26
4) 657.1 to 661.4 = 13.46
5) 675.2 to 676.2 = 14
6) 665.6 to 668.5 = 13.81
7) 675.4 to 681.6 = 13.17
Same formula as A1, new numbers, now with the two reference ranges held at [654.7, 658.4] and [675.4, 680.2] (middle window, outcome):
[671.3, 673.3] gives -0.02 nm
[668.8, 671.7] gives 0.07 nm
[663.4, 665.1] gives 0.04 nm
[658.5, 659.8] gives -0.04 nm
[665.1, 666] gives 0.02 nm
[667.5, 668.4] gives -0.03 nm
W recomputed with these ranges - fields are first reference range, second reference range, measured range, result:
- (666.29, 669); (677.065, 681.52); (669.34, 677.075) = 0.08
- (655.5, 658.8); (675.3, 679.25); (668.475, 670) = 0.05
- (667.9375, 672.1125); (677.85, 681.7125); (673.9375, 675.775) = 0.02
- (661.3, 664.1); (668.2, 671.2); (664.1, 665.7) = 0.00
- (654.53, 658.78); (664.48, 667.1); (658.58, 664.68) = 0.05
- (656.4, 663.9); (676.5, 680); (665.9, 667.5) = 0.02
